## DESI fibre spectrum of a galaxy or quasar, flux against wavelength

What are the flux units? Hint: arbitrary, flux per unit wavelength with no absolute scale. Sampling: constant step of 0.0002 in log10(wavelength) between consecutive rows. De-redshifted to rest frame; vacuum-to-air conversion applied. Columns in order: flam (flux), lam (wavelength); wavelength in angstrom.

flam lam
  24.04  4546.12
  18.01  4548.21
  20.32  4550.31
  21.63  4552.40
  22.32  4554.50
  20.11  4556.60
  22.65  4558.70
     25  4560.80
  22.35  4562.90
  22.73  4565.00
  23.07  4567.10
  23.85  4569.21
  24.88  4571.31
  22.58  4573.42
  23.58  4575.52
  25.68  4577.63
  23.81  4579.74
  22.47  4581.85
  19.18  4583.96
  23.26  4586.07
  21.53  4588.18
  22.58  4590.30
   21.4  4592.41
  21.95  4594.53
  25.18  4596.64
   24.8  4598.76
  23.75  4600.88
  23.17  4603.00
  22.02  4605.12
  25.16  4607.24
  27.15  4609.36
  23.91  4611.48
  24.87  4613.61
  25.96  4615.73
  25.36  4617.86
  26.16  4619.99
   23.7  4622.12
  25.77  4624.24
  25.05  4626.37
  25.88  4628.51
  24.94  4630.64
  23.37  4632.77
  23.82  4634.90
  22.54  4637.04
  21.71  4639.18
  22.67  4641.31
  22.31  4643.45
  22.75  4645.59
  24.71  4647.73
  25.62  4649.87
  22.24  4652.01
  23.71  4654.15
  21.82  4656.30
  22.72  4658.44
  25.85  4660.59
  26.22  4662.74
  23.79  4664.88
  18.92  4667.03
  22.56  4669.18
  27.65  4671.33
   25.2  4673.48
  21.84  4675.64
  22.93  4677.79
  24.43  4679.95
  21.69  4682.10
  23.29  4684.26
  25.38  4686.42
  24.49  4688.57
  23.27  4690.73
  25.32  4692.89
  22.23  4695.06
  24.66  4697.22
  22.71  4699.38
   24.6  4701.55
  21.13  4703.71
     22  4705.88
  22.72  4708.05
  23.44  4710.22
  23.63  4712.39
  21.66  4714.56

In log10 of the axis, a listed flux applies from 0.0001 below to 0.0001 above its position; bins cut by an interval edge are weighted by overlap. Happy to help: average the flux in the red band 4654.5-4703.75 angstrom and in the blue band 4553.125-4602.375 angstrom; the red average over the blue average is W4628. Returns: 1.03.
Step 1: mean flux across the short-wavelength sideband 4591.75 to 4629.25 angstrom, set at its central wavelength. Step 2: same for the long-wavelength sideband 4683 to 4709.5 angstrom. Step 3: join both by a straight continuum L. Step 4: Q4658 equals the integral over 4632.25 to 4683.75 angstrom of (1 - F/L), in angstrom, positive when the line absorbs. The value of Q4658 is 1.2 angstrom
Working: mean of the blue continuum 24.5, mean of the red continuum 23.5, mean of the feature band 23.4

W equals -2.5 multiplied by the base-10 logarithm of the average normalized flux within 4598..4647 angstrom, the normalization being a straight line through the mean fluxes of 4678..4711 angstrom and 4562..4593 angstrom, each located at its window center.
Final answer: -0.051 mag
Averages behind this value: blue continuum 22.9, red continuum 23.4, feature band 24.2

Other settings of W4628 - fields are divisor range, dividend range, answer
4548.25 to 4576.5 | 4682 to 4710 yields 1.04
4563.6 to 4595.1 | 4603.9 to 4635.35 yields 1.09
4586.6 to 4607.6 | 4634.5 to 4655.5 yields 1.00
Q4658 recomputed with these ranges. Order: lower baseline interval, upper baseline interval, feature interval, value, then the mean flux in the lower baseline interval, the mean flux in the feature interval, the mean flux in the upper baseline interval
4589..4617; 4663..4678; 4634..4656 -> 0.46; 24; 23.1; 23.5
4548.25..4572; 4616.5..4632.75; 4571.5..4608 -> 0.87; 22.4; 23.1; 25.2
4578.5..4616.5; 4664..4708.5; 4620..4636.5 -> -0.88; 23.4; 24.7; 23.4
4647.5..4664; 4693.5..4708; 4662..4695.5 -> -0.29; 24.1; 23.7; 22.9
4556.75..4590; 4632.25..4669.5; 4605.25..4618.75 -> -1.21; 23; 25.2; 23.2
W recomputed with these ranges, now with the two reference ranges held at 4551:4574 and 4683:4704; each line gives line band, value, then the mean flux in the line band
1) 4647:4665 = -0.03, 24.1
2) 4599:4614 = -0.05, 24.3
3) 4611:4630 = -0.09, 25.2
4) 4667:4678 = 0.00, 23.6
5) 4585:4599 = 0.01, 22.8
